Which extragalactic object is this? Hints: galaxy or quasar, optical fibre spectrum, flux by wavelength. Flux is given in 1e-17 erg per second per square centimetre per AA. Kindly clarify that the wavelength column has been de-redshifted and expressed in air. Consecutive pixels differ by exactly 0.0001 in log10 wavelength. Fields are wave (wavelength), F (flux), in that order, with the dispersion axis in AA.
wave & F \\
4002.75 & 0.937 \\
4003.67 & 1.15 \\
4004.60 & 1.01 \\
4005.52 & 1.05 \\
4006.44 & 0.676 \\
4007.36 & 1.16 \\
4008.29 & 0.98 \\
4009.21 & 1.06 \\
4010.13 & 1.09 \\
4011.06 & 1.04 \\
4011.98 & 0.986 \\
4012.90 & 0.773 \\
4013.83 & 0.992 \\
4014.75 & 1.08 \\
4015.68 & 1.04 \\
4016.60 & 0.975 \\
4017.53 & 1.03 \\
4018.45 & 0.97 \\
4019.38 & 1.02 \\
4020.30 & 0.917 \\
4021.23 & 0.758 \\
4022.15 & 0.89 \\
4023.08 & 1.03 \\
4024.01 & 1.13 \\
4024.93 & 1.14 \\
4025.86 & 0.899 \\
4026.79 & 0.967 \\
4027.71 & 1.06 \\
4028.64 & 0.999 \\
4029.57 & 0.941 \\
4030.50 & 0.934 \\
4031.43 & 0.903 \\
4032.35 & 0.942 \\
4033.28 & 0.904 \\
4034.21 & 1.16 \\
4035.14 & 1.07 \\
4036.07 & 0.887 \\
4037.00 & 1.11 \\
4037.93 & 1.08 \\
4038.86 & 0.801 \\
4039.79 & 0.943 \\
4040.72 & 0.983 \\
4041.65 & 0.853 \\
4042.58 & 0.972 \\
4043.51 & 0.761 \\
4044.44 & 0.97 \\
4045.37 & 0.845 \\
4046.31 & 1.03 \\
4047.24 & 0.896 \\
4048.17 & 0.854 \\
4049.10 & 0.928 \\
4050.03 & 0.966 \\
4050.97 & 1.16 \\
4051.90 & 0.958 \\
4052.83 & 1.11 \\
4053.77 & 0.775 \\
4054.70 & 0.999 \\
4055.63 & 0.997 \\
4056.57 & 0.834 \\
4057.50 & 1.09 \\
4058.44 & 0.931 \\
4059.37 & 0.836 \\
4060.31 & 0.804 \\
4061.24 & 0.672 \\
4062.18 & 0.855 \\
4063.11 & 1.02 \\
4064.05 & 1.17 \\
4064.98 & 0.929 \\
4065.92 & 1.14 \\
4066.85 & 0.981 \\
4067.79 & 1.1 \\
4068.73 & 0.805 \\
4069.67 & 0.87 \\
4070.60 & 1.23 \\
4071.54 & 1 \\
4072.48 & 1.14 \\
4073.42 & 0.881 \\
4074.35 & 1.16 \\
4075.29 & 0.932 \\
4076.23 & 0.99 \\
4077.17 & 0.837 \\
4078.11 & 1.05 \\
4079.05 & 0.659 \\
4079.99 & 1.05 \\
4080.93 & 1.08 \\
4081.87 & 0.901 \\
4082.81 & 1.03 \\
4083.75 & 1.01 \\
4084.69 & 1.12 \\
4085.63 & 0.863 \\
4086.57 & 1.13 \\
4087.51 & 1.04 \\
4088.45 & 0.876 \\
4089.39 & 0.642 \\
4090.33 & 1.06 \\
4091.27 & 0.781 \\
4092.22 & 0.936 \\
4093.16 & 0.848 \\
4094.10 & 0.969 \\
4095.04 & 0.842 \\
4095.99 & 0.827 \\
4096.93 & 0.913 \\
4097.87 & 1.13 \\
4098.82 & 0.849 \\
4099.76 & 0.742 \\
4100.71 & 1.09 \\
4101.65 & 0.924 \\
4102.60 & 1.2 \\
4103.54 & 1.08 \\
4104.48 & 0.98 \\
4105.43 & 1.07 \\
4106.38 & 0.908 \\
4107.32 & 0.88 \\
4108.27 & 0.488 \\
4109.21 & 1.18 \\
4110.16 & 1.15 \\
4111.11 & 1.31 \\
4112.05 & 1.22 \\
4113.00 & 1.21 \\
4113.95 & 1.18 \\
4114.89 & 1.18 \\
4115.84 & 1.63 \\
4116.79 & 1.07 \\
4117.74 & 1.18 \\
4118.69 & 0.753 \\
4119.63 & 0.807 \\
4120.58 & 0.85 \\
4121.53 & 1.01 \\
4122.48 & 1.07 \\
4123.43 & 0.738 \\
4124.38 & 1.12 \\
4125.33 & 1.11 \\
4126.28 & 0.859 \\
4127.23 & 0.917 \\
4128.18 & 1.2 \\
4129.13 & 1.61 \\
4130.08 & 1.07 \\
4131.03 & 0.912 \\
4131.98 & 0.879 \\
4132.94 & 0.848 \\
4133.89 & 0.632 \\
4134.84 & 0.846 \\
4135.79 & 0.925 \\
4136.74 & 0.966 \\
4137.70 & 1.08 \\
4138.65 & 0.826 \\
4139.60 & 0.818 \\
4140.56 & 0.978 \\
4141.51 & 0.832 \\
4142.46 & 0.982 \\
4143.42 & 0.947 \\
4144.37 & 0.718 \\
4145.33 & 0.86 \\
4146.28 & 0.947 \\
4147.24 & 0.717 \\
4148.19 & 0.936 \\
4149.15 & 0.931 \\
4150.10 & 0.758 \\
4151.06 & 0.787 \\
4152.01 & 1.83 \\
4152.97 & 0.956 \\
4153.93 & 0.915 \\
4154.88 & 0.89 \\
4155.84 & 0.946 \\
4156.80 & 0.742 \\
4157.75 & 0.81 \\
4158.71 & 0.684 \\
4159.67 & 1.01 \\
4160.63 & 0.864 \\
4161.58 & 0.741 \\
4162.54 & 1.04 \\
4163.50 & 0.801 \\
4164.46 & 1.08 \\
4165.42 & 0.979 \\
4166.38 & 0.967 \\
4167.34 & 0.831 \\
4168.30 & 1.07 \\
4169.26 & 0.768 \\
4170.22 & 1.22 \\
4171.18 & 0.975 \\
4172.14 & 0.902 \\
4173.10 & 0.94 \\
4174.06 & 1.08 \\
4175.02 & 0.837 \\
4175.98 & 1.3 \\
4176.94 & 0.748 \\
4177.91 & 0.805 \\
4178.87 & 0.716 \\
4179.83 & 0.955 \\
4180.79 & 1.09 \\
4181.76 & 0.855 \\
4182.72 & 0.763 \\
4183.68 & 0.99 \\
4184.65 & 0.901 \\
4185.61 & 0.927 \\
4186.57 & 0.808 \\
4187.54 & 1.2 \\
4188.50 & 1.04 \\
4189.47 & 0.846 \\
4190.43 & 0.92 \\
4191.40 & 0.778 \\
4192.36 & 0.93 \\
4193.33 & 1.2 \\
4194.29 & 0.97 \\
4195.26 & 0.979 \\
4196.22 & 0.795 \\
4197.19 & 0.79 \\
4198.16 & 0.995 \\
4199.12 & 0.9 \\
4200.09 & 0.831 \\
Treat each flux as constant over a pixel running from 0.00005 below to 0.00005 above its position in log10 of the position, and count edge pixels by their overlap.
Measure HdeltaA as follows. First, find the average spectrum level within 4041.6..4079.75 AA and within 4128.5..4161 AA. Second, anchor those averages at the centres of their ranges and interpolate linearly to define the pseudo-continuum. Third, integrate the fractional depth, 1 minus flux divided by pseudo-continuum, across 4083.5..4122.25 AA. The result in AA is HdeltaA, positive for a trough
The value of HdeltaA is -2.5 AA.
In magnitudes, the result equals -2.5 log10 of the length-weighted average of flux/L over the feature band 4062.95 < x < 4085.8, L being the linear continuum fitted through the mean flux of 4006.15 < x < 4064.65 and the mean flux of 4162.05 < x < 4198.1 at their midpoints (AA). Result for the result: -0.05 mag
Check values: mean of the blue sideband 0.963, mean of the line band 0.999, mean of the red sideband 0.941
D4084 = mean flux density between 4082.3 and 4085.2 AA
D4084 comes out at 1.05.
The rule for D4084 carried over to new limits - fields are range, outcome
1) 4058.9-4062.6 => 0.791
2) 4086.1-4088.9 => 1.02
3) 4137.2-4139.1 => 0.953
